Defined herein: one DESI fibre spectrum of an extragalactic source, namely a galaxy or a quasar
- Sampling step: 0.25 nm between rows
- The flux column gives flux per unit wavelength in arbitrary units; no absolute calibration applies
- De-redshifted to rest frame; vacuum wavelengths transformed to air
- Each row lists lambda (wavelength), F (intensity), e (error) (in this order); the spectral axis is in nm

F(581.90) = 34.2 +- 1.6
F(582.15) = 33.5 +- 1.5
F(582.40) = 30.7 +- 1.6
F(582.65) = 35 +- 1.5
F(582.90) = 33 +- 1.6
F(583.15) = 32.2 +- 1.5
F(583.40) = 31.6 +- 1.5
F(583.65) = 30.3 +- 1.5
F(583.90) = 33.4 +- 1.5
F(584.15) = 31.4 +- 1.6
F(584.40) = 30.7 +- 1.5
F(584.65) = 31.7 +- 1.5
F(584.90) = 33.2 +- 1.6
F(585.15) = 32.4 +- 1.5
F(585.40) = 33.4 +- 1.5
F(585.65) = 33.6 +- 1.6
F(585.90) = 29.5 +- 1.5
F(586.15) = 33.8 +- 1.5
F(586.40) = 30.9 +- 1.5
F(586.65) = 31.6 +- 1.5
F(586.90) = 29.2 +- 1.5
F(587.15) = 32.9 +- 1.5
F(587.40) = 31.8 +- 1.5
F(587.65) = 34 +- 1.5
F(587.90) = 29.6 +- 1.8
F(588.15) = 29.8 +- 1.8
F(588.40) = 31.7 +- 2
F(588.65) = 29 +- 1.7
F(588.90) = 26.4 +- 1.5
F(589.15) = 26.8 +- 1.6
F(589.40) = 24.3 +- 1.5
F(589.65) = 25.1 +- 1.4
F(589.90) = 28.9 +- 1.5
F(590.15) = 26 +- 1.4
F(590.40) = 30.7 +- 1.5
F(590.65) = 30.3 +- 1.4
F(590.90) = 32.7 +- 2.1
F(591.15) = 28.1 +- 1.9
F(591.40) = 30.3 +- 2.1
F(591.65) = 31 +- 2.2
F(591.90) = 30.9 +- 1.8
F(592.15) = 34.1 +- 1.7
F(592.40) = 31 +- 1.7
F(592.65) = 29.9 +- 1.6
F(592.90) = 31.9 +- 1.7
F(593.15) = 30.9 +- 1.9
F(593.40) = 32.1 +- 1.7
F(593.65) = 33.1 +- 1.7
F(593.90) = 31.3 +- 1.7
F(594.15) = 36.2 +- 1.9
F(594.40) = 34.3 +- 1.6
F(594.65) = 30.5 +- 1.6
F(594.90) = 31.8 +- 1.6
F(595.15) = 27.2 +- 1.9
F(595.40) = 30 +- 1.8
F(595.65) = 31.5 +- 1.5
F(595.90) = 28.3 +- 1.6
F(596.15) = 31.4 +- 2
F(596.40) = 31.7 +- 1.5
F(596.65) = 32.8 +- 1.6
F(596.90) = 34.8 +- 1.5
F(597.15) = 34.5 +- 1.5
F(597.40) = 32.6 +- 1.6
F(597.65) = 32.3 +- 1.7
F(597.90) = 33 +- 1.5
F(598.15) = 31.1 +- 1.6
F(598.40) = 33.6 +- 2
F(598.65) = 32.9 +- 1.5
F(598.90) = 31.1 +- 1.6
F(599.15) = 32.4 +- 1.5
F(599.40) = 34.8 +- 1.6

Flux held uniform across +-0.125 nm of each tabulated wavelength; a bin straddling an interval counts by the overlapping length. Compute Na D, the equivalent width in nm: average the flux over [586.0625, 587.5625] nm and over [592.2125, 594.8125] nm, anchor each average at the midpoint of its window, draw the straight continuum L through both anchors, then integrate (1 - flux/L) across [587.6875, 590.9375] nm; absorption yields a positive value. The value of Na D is 0.33 nm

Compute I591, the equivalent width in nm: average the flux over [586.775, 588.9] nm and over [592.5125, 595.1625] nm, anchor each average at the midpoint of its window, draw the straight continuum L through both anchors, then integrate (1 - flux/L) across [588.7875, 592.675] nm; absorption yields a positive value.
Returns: 0.27 nm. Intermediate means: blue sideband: 30.7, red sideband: 31.9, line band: 29.1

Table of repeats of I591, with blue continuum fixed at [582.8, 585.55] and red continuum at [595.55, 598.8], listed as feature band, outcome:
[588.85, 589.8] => 0.19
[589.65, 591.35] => 0.16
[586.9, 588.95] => 0.09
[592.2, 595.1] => 0.02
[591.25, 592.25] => 0.03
